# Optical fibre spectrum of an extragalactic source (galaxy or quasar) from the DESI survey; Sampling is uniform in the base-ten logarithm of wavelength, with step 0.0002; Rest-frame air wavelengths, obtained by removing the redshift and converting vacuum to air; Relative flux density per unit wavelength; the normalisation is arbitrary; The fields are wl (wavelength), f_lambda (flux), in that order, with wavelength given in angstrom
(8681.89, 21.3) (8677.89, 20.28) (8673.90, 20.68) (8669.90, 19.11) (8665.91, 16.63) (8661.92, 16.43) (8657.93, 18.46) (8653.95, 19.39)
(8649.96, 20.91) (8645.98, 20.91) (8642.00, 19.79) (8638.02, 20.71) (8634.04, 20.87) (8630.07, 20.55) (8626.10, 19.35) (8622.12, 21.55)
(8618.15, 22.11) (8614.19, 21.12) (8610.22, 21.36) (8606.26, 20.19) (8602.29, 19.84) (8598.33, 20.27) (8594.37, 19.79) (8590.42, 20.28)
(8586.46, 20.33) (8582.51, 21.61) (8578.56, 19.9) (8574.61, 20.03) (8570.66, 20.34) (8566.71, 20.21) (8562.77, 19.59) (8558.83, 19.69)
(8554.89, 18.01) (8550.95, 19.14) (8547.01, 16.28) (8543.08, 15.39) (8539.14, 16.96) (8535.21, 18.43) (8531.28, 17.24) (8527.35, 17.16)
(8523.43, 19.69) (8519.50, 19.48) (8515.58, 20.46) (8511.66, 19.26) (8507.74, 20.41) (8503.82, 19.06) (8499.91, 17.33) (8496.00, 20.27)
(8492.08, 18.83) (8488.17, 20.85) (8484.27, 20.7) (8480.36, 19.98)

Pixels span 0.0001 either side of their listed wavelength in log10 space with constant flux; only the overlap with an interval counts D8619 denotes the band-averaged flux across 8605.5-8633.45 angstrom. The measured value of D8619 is 20.9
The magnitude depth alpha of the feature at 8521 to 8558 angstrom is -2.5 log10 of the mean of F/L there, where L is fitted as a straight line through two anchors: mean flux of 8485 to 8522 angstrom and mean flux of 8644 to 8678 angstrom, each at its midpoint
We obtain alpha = 0.11 mag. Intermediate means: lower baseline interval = 19.6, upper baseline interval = 19.1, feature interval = 17.7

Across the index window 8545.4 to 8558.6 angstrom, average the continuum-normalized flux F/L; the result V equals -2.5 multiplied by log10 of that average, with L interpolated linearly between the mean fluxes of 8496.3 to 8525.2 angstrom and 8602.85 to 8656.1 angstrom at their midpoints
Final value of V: 0.101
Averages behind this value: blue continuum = 19.4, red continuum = 20.6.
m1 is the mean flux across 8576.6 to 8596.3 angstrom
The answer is 20.4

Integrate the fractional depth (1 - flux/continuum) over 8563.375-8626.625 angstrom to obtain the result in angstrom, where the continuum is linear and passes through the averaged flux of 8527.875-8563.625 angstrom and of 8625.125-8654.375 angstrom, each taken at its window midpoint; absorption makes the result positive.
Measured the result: -4.6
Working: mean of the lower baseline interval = 17.8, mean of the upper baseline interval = 20.4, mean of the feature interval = 20.5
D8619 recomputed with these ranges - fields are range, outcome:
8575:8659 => 20.5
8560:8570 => 19.9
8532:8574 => 18.4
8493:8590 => 19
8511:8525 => 19.8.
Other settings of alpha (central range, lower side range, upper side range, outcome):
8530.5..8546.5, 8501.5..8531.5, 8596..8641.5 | 0.154 mag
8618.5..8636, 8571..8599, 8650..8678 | -0.067 mag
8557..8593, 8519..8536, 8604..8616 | -0.024 mag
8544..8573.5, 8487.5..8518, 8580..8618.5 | 0.068 mag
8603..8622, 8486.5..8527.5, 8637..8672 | -0.105 mag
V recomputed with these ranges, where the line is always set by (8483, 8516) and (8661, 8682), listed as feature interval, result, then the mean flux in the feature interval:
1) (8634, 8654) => -0.08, 20.5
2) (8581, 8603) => -0.06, 20.4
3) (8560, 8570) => -0.03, 19.9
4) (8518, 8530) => 0.05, 18.7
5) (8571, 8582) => -0.05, 20.2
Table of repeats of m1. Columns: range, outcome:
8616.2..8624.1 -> 21.8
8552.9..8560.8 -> 18.9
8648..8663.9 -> 18.8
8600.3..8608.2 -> 20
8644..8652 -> 20.9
